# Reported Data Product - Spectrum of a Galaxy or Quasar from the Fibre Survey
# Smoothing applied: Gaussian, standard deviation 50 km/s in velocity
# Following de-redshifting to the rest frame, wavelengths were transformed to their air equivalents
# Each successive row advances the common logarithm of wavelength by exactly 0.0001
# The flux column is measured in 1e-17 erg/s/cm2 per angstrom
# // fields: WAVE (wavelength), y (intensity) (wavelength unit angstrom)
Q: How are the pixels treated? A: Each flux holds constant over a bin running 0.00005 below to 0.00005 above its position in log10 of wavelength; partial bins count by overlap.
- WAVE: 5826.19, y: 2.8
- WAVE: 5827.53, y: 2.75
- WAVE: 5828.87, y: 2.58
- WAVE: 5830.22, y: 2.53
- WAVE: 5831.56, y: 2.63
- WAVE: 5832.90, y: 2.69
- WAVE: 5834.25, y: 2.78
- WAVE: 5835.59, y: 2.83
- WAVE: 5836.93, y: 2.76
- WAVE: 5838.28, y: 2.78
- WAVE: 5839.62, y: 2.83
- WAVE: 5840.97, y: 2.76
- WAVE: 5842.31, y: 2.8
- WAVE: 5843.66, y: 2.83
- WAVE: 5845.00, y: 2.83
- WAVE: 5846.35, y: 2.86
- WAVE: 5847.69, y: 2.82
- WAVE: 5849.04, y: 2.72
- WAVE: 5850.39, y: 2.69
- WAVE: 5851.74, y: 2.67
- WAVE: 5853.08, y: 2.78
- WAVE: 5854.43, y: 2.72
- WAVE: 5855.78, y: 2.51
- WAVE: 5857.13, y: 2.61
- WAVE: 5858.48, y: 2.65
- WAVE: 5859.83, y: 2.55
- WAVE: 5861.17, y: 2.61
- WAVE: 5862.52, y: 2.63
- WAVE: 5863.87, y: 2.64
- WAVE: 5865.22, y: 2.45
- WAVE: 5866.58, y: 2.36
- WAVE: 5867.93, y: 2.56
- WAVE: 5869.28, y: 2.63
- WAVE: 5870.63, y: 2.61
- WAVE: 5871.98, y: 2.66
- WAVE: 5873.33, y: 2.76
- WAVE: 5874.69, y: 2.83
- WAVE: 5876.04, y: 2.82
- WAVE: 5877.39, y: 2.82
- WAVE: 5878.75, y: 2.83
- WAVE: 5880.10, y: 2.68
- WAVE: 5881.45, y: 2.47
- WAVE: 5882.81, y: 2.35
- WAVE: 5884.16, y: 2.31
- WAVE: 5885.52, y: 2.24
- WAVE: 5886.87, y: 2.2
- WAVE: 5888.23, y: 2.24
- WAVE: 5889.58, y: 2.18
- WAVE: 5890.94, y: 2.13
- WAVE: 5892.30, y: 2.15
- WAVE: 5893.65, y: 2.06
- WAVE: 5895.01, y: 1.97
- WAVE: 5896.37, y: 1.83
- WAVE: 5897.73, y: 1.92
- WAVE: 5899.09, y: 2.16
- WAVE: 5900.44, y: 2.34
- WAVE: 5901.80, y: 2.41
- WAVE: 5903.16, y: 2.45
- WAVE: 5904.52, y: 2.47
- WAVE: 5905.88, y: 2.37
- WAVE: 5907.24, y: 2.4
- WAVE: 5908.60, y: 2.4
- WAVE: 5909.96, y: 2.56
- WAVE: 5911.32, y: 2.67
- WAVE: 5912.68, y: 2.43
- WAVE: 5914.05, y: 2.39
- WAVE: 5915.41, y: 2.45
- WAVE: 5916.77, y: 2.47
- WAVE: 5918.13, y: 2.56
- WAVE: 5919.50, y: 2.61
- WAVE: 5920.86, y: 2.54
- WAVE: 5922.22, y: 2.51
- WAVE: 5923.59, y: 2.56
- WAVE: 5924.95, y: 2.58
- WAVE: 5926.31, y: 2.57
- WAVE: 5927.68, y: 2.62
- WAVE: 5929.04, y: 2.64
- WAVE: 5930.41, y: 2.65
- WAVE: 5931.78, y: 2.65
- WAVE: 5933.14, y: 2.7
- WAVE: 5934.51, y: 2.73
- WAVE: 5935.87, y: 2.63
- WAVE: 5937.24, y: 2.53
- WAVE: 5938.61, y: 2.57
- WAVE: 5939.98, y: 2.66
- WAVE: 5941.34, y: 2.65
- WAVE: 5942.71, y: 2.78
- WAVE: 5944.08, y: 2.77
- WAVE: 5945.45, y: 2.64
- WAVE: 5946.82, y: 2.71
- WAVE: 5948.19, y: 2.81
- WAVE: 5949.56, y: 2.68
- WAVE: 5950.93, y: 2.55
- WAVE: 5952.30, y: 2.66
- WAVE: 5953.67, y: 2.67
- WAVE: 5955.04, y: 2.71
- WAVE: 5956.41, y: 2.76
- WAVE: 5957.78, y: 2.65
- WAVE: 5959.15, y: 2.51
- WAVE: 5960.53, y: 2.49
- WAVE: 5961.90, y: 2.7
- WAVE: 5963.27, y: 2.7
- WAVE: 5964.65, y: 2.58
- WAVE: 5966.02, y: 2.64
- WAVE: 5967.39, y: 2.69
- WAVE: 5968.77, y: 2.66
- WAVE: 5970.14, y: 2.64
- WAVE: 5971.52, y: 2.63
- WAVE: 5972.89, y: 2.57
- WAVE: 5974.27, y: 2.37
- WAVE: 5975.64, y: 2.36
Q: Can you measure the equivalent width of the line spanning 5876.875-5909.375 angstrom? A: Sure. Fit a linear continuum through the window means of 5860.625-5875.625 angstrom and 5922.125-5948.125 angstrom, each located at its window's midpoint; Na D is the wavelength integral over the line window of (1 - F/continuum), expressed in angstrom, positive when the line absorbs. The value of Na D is 4.0 angstrom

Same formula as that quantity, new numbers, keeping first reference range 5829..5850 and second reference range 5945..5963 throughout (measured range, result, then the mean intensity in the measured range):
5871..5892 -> 1.7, 2.5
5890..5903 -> 2.8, 2.12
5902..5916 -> 1.2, 2.46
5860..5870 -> 0.7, 2.56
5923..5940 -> 0.4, 2.62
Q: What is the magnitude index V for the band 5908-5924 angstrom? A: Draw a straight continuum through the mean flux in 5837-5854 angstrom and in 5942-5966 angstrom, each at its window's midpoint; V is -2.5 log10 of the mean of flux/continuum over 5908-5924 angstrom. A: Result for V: 0.08 mag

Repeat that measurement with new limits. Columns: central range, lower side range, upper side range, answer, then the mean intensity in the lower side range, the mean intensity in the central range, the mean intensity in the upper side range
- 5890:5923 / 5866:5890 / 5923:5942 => 0.11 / 2.54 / 2.34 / 2.63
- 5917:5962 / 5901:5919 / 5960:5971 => -0.03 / 2.46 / 2.64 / 2.64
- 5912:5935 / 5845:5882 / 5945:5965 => 0.04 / 2.67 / 2.57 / 2.66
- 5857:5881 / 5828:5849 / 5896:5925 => -0.02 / 2.75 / 2.65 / 2.42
